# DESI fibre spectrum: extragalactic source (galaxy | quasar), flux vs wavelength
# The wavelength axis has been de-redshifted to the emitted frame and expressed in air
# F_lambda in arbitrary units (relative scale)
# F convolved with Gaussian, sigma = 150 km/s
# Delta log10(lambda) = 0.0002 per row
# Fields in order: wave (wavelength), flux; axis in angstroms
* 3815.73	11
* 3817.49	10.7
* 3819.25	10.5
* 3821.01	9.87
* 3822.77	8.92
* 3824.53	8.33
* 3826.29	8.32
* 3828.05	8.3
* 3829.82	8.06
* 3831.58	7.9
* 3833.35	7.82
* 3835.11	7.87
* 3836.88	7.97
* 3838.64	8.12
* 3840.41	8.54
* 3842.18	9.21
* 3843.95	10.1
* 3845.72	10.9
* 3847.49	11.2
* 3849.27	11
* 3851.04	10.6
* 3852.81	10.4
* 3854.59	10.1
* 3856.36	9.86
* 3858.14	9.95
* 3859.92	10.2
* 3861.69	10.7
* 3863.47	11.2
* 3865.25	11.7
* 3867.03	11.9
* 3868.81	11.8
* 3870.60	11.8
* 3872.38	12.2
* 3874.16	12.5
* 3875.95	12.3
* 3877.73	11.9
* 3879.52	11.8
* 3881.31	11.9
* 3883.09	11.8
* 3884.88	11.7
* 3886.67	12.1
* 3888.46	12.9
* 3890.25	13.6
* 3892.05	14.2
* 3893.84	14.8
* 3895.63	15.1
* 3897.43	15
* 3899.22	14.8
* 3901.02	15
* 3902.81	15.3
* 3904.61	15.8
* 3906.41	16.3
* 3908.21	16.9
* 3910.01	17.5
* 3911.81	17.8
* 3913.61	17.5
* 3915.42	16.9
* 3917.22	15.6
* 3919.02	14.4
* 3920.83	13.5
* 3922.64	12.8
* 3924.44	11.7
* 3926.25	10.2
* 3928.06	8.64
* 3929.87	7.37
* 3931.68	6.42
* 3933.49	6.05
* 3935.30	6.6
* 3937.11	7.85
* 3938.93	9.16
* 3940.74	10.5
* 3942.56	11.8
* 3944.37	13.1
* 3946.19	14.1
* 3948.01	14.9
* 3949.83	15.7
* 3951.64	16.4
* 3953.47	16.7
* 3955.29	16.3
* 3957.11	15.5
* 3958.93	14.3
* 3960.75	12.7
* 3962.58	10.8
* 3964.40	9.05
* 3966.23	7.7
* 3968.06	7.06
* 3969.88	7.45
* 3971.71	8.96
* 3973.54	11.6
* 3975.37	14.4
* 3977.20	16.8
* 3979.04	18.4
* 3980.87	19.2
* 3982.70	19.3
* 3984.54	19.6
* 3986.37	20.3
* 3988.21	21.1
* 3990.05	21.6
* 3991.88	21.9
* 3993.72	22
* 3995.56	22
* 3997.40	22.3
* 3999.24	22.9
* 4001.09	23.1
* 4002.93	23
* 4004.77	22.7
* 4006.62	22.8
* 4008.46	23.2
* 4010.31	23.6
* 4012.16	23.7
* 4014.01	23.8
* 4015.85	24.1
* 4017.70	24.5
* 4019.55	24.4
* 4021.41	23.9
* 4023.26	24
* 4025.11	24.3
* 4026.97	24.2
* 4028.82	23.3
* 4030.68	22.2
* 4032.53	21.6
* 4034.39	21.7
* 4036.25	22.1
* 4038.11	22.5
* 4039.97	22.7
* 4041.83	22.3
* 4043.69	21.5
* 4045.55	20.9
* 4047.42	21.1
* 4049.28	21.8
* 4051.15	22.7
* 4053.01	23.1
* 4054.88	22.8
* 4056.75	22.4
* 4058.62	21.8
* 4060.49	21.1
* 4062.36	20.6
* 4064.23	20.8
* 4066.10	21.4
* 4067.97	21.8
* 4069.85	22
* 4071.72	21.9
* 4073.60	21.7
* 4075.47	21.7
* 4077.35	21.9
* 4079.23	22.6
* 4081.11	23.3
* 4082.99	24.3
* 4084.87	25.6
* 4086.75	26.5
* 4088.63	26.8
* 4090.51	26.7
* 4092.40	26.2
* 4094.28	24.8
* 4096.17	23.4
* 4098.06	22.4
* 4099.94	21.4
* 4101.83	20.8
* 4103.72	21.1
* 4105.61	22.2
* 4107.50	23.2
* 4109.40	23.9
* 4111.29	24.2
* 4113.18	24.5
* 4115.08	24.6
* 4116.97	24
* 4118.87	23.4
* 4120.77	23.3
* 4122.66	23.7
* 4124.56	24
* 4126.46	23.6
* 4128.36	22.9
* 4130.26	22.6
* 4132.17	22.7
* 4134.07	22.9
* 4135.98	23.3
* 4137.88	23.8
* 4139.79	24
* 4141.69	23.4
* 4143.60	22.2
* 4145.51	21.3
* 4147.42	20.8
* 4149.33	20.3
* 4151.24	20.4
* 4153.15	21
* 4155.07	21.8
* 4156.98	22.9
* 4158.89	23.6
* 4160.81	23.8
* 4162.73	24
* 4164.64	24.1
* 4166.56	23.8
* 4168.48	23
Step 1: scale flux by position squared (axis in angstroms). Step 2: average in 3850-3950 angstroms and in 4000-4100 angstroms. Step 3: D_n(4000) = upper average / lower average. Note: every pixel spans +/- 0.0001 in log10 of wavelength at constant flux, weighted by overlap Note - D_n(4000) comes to 2.0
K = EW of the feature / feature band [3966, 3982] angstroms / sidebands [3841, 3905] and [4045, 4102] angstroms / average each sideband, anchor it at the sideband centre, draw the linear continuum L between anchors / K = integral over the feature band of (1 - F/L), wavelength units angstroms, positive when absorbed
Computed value 4.5 angstroms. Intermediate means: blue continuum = 12.1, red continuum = 22.8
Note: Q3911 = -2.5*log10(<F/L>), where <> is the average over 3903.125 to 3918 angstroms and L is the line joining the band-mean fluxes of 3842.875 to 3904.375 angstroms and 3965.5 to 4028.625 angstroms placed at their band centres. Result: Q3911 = -0.15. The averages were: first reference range 12.2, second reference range 20.1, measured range 16.7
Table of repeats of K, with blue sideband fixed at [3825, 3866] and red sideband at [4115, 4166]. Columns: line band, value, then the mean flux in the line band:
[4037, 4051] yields -2.5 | 21.9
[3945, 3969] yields 2.3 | 13.2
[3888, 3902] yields -3.2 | 14.5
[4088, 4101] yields -2.3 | 24.4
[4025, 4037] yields -3.2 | 22.7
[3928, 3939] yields 5.1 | 7.22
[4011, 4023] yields -4.7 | 24.1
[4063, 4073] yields -1.0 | 21.6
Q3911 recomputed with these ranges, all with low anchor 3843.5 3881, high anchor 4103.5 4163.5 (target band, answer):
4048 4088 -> -0.12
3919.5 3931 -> 0.28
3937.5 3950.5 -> 0.18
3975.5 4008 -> -0.24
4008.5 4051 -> -0.24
